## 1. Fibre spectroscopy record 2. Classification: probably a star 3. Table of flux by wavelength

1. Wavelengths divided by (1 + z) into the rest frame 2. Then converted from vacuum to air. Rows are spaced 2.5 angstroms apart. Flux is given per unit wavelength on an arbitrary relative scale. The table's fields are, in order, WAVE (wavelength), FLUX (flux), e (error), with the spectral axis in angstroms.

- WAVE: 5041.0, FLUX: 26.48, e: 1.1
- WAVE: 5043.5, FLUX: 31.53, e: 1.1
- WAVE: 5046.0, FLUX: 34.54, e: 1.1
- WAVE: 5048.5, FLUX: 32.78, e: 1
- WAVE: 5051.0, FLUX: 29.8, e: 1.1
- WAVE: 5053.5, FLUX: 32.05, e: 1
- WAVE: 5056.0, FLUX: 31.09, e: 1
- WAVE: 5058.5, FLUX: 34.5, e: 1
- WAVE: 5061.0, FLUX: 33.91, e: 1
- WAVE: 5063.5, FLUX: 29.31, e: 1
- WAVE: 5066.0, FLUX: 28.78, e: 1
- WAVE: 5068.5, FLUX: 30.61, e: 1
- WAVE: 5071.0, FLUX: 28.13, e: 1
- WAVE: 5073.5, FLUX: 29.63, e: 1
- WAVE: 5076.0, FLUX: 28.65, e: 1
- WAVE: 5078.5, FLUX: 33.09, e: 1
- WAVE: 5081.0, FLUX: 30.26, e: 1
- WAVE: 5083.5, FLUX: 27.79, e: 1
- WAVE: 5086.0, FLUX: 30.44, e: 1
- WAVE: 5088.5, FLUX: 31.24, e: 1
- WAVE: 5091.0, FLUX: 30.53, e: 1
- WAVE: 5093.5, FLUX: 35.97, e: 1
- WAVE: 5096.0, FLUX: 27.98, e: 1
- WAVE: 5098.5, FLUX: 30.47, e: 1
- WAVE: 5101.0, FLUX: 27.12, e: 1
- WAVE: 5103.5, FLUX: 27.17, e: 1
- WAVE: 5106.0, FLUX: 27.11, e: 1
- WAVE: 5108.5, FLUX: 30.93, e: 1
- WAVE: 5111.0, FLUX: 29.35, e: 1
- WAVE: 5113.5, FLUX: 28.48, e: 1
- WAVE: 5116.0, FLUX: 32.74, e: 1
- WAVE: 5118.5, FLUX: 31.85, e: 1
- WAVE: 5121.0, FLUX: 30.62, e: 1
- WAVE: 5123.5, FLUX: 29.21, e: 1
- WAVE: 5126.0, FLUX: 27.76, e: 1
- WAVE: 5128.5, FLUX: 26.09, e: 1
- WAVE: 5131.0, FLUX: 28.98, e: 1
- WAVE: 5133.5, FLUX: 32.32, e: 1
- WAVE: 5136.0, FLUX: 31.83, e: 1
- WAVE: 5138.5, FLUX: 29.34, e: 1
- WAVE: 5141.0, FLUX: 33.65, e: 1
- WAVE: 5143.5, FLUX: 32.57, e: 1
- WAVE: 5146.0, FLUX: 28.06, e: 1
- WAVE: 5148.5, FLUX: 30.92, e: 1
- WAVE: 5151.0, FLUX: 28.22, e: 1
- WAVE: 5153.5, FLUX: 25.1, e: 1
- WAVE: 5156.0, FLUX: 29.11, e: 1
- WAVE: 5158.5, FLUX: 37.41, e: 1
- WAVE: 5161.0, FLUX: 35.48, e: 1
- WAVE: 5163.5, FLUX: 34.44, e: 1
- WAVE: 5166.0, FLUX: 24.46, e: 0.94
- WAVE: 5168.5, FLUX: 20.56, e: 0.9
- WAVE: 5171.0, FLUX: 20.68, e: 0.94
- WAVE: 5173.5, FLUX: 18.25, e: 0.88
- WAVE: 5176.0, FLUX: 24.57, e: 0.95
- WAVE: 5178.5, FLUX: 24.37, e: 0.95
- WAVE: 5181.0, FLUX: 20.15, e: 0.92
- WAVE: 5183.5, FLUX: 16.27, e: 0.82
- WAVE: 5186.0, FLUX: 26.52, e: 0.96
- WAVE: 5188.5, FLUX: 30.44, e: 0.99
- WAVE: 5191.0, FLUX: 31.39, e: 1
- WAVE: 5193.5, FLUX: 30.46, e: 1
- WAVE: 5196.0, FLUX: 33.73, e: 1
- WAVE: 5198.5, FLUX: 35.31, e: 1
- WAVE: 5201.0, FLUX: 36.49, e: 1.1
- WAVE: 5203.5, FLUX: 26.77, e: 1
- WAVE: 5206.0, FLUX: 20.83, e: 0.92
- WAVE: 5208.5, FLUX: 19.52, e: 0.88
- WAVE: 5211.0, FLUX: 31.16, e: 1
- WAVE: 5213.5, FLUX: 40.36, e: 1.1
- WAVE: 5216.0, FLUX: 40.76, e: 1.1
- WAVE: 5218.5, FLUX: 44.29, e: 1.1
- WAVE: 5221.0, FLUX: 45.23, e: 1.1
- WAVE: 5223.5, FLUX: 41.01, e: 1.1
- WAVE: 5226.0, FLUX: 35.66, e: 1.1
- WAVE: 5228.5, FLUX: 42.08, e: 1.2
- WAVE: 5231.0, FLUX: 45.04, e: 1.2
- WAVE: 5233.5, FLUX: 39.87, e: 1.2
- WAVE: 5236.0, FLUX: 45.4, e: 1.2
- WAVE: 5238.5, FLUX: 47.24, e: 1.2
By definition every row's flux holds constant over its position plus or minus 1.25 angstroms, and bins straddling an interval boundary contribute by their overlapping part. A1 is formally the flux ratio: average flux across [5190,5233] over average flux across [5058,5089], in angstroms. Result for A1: 1.17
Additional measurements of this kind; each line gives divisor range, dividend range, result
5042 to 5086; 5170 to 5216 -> 0.89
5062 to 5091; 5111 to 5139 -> 1.00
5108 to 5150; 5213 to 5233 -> 1.38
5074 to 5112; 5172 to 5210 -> 0.88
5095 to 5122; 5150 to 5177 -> 0.92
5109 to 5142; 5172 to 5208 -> 0.88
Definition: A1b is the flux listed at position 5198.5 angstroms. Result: 35.31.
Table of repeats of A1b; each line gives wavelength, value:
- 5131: 28.98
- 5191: 31.39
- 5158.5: 37.41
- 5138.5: 29.34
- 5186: 26.52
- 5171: 20.68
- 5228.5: 42.08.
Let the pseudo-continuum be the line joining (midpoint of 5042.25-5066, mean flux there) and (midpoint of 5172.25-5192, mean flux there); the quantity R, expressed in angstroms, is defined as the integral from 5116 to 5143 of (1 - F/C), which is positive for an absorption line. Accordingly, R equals -3.1 angstroms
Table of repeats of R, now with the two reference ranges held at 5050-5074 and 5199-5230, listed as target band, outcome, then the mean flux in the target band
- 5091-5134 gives 3.6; 29.6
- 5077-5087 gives 0.3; 30.4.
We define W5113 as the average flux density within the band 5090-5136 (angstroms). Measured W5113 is 29.8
